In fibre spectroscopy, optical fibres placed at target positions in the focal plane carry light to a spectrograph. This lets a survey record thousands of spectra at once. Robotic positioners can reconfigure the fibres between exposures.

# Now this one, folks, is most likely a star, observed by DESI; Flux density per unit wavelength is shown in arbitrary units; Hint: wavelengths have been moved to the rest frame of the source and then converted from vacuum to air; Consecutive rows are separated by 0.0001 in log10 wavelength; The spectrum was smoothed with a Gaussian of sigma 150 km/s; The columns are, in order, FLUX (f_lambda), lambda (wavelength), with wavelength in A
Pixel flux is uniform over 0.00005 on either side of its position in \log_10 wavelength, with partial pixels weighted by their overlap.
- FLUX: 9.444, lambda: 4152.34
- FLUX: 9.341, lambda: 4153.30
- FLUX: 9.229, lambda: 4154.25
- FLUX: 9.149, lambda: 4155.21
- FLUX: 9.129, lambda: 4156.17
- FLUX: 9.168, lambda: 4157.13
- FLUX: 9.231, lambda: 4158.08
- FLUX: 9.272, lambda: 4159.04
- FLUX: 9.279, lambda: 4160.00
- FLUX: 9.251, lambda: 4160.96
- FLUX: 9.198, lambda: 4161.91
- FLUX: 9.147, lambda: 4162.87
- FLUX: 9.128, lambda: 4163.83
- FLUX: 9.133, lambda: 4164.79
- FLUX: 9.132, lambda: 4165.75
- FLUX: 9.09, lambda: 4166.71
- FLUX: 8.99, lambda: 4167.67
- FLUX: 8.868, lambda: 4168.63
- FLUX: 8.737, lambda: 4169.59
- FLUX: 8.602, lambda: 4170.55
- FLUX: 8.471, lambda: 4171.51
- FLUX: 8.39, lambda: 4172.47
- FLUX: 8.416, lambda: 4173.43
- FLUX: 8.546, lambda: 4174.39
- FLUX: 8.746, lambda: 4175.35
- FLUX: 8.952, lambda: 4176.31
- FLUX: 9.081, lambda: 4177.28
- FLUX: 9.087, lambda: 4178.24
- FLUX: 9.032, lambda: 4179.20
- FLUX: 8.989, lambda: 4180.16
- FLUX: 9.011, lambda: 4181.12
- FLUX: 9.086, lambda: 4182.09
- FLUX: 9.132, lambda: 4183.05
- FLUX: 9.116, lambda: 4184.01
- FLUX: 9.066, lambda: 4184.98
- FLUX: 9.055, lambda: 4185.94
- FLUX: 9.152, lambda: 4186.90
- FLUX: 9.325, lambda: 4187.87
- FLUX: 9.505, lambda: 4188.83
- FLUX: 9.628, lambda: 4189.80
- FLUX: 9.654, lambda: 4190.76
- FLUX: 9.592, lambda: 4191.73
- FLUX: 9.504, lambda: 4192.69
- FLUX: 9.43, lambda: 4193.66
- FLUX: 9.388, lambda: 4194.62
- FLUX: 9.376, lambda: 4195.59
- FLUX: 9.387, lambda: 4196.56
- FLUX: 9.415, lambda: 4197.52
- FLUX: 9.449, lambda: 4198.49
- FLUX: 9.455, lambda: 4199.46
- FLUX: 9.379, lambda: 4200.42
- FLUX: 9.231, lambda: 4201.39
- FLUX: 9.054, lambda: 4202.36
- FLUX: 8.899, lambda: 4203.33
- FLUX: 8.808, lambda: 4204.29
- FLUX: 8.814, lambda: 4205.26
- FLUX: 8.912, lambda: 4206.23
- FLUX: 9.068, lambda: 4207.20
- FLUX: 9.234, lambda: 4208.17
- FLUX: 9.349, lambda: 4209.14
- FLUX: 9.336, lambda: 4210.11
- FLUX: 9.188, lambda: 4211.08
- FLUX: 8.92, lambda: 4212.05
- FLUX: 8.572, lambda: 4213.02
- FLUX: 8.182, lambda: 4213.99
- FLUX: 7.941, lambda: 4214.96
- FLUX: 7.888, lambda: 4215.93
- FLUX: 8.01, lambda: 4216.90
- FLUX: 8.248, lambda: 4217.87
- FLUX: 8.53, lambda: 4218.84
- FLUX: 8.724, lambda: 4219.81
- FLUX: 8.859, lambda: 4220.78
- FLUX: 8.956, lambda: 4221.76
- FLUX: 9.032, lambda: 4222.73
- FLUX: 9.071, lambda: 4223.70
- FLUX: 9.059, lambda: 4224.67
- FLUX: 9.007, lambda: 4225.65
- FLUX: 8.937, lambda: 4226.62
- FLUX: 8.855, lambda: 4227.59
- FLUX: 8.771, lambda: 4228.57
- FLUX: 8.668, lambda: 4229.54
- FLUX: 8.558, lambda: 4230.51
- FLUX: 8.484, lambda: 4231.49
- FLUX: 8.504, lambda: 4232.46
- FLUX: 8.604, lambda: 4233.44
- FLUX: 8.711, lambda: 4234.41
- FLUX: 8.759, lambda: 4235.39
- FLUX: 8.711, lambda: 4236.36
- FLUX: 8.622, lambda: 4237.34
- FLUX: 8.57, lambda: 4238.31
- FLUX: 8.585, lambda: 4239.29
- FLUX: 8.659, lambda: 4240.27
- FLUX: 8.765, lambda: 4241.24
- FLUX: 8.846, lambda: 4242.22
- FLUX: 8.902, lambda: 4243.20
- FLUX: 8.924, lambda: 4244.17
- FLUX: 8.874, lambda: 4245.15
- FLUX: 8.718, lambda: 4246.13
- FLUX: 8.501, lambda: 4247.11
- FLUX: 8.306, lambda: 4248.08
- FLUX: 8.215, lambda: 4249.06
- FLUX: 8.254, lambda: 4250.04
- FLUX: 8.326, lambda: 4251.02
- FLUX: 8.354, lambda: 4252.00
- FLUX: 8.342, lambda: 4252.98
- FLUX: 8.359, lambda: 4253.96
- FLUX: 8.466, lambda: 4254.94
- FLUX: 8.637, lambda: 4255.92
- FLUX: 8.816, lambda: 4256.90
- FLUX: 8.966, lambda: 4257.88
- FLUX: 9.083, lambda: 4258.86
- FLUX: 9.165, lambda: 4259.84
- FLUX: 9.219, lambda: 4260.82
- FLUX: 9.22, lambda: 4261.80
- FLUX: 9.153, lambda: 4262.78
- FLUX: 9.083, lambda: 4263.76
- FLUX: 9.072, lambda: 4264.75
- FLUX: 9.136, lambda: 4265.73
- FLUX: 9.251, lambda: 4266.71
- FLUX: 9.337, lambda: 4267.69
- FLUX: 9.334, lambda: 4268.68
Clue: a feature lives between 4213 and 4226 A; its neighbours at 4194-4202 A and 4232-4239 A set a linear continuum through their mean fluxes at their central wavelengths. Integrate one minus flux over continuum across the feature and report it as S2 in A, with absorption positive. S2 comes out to 0.5 A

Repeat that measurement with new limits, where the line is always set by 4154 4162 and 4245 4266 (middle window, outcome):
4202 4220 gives 0.47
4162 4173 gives 0.33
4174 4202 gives -0.53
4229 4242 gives 0.29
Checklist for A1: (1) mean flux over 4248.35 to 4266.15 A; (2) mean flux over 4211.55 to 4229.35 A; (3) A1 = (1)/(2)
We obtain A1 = 1.01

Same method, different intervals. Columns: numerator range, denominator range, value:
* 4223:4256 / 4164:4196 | 0.95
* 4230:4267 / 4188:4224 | 0.97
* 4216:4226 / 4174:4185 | 0.97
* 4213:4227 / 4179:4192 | 0.93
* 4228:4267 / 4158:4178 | 0.98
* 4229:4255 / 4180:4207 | 0.93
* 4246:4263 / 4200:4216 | 0.97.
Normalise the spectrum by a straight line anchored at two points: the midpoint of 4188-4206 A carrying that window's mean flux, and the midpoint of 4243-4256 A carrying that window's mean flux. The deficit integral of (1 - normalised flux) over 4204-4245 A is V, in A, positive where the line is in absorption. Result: 0.7 A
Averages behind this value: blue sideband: 9.33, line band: 8.74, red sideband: 8.5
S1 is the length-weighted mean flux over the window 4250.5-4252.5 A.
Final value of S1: 8.33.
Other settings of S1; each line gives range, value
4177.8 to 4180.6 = 9.05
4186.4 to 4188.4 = 9.26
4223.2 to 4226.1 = 9.04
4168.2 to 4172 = 8.67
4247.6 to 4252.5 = 8.28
